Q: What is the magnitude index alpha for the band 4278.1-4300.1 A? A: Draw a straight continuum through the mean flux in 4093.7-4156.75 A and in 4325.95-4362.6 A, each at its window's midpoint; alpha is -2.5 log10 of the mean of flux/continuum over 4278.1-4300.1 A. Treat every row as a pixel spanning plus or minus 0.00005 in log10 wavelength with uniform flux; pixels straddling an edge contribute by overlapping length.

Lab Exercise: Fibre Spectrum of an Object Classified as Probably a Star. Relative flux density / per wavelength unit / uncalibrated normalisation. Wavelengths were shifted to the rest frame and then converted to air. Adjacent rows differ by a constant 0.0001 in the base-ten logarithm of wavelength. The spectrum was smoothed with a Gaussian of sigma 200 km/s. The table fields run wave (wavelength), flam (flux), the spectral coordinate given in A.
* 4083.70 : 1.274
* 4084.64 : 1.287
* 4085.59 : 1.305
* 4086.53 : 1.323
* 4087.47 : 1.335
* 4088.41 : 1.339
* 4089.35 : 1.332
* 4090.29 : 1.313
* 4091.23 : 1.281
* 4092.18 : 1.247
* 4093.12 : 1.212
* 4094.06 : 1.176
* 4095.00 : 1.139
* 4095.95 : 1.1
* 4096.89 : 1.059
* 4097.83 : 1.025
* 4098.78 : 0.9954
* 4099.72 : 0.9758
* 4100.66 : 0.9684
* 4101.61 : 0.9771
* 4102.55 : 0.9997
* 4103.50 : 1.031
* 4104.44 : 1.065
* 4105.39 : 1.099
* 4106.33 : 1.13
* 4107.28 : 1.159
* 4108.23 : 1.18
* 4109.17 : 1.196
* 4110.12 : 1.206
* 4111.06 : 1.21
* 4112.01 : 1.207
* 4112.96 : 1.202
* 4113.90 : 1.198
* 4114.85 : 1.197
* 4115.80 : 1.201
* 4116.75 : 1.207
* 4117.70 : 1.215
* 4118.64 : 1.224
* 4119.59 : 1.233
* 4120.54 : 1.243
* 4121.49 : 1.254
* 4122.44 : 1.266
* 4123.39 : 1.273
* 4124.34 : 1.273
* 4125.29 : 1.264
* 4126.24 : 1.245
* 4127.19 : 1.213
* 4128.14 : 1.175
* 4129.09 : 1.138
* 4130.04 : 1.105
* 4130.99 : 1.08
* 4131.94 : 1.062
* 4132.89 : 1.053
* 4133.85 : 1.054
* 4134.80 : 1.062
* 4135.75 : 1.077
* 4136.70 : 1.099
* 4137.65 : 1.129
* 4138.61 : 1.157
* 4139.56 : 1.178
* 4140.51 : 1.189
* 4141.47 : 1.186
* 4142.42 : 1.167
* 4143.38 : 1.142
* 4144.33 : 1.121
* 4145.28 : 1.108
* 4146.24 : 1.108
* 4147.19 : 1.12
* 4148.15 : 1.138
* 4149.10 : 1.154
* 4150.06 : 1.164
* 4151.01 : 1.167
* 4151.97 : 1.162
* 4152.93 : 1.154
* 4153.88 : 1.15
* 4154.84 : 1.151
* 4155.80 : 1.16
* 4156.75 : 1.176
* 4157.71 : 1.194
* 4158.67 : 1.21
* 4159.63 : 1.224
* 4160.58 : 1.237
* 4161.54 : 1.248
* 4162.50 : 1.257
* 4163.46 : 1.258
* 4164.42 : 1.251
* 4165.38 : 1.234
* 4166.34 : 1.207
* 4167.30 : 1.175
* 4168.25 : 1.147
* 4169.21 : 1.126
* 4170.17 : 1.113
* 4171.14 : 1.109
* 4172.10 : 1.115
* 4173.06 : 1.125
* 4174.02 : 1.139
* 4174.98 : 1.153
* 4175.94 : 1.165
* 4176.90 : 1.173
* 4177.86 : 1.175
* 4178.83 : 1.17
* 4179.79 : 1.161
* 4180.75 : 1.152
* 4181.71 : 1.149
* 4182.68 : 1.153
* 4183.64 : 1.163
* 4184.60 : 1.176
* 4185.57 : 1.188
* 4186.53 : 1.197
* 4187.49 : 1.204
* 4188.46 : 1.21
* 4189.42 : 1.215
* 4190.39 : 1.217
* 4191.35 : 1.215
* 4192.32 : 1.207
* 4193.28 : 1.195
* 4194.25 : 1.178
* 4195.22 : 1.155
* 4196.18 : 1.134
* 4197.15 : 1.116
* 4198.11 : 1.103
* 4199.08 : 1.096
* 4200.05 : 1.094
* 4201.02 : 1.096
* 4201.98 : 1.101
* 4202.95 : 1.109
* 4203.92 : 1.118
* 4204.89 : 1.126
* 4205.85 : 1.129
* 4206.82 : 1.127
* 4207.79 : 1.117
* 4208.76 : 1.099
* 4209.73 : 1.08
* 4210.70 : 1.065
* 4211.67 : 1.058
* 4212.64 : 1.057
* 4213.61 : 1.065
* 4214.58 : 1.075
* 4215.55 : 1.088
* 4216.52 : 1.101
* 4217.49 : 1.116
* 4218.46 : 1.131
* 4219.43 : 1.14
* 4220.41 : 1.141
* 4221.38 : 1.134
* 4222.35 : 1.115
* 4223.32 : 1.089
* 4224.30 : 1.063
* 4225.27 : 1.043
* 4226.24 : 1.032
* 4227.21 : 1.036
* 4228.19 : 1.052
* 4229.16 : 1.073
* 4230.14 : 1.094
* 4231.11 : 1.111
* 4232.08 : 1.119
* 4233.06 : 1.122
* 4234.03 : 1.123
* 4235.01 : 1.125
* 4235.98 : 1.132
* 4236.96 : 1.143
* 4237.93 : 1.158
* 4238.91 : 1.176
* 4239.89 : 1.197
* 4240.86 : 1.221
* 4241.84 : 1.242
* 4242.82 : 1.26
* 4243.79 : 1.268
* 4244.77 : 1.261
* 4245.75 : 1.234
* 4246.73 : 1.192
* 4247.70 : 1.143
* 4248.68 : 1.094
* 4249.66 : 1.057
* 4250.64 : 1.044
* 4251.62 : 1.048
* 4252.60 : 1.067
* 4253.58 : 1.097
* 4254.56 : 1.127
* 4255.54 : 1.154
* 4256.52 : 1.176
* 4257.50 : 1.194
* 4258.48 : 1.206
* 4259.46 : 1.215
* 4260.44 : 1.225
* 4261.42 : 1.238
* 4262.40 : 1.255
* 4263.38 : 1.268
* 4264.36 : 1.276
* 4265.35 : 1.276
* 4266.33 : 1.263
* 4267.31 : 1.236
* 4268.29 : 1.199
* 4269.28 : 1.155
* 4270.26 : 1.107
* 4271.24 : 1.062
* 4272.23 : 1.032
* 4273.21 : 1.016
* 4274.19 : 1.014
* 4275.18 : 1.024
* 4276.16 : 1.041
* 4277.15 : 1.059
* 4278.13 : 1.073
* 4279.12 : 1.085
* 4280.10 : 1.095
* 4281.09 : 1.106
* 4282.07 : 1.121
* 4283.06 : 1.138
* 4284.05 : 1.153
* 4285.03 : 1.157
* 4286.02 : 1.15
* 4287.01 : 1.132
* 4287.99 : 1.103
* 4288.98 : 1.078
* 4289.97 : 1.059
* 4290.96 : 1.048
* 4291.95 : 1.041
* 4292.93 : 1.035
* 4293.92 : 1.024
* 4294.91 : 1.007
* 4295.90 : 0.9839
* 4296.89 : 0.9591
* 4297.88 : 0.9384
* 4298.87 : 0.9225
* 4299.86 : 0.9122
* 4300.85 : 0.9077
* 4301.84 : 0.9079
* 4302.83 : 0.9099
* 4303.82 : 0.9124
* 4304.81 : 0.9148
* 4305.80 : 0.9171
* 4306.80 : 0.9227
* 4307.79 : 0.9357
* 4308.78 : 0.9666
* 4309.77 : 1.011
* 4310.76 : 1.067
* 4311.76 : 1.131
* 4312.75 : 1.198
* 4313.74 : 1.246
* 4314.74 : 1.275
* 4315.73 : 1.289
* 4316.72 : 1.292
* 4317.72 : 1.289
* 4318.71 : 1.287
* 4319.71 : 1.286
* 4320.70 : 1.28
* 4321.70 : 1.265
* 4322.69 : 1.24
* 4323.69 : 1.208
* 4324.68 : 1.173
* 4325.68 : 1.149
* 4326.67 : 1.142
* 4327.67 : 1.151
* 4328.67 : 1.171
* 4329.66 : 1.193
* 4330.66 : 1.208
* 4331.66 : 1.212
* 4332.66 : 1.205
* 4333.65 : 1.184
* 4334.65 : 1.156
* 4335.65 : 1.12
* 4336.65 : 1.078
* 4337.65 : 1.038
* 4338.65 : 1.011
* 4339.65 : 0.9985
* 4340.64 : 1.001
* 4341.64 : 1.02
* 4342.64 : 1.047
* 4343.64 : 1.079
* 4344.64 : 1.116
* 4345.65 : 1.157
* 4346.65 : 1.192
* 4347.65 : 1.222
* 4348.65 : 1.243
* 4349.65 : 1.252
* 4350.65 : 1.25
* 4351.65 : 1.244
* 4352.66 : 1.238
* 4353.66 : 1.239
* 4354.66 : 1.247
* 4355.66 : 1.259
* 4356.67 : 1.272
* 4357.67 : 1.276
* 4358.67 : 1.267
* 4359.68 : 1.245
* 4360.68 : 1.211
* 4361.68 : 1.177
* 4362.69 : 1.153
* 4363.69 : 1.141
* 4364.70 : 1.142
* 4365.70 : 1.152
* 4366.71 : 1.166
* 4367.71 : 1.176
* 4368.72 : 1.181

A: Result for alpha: 0.10 mag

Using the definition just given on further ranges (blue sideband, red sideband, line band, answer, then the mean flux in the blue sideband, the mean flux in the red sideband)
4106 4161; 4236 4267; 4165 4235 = 0.047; 1.17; 1.19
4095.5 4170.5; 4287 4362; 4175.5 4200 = -0.021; 1.16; 1.12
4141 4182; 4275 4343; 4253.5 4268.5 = -0.093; 1.17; 1.09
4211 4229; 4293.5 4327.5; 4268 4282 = 0.009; 1.08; 1.09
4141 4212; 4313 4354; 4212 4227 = 0.070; 1.16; 1.18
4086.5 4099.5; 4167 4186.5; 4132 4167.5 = 0.005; 1.2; 1.15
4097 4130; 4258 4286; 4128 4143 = 0.037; 1.16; 1.15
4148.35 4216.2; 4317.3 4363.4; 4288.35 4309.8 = 0.211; 1.15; 1.18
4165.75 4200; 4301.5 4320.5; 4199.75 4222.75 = 0.042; 1.16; 1.1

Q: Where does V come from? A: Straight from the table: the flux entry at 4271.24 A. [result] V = 1.062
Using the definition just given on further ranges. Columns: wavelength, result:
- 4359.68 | 1.245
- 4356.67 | 1.272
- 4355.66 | 1.259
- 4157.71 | 1.194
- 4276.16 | 1.041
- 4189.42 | 1.215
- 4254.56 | 1.127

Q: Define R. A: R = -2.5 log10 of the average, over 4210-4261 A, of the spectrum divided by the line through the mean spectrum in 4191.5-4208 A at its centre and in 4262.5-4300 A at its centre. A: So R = -0.01 mag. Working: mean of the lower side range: 1.13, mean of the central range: 1.13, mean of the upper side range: 1.09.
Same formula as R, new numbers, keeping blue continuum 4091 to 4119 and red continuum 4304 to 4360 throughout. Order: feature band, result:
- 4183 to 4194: -0.050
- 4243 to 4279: 0.002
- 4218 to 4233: 0.055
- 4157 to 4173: -0.047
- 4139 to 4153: -0.011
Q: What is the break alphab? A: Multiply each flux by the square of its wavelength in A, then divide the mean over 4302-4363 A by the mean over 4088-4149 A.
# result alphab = 1.10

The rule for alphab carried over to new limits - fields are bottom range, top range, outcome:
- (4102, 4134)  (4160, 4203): 1.03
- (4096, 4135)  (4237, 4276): 1.09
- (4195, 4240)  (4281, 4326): 1.03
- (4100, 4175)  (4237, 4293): 1.05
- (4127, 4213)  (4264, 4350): 1.03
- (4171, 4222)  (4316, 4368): 1.11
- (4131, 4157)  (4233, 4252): 1.08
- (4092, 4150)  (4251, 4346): 1.05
